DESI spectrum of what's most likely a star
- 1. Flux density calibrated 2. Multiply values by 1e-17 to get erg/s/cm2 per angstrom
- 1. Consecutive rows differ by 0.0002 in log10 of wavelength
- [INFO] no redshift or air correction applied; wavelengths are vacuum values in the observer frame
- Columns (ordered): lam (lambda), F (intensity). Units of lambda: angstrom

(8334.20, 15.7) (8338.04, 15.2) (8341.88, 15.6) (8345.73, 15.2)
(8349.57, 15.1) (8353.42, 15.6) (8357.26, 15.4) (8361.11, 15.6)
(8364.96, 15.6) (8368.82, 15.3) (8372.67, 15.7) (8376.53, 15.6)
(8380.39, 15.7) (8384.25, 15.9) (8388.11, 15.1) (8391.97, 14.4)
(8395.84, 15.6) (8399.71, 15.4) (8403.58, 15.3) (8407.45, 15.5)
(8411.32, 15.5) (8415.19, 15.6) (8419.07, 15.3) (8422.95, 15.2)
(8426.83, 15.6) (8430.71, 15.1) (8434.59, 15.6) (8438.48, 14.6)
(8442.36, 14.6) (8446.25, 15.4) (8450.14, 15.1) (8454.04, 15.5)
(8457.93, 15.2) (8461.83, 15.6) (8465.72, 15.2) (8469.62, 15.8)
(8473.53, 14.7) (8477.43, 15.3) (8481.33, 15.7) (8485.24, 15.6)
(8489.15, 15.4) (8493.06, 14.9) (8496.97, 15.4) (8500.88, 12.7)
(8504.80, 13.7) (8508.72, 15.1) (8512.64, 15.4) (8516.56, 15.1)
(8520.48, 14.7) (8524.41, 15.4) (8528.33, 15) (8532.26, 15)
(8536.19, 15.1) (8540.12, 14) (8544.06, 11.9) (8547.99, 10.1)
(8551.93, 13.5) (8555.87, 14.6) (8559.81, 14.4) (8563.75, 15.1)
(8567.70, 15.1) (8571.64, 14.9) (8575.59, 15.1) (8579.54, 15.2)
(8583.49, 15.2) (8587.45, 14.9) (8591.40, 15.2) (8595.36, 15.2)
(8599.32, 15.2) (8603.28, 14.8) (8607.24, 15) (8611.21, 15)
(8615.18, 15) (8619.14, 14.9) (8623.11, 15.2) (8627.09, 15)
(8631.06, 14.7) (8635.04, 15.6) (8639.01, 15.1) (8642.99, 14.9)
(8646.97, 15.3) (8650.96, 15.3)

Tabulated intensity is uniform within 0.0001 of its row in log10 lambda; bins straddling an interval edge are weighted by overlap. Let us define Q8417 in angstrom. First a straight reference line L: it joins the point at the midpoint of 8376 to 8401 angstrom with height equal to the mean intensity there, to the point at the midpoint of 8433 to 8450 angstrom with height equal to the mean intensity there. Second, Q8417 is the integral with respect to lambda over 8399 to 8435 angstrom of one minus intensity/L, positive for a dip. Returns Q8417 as -0.5 angstrom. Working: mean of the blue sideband 15.4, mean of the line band 15.4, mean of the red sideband 15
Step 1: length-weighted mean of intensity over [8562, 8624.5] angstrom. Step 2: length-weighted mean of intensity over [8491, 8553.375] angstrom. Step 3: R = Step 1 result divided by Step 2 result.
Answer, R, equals 1.1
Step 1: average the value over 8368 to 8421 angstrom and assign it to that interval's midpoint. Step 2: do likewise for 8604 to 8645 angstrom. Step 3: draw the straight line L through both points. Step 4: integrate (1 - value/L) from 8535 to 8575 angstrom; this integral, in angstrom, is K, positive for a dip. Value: 3.3 angstrom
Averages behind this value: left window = 15.4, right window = 15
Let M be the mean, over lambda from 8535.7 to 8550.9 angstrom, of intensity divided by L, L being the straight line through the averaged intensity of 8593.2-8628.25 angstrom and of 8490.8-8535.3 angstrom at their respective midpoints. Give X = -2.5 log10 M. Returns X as 0.179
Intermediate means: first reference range 14.8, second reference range 15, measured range 12.6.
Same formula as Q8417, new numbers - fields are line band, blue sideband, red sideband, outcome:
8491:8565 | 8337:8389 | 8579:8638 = 4.60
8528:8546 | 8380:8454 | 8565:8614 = 1.19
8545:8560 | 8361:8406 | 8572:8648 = 2.22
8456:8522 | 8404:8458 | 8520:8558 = -2.24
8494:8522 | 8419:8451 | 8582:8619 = 0.96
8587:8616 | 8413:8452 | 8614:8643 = 0.08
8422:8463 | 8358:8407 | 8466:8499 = 0.41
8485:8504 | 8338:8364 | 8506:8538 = 0.58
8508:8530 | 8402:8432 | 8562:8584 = 0.12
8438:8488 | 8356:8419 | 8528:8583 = -1.29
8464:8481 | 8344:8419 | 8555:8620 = -0.06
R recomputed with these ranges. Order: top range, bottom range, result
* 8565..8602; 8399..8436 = 0.98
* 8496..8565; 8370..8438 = 0.92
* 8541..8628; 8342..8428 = 0.94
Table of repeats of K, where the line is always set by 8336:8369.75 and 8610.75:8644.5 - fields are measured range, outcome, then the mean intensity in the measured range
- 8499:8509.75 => 1.0 angstrom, 13.7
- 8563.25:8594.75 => 0.0 angstrom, 15.1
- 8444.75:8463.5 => -0.1 angstrom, 15.3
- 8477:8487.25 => -0.2 angstrom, 15.6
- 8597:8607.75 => 0.1 angstrom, 15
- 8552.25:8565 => 0.5 angstrom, 14.5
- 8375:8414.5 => -0.1 angstrom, 15.4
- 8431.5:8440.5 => 0.1 angstrom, 15.1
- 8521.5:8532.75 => 0.0 angstrom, 15.1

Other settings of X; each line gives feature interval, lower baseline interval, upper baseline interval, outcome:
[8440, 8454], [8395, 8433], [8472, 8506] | 0.006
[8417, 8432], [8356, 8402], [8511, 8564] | -0.016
